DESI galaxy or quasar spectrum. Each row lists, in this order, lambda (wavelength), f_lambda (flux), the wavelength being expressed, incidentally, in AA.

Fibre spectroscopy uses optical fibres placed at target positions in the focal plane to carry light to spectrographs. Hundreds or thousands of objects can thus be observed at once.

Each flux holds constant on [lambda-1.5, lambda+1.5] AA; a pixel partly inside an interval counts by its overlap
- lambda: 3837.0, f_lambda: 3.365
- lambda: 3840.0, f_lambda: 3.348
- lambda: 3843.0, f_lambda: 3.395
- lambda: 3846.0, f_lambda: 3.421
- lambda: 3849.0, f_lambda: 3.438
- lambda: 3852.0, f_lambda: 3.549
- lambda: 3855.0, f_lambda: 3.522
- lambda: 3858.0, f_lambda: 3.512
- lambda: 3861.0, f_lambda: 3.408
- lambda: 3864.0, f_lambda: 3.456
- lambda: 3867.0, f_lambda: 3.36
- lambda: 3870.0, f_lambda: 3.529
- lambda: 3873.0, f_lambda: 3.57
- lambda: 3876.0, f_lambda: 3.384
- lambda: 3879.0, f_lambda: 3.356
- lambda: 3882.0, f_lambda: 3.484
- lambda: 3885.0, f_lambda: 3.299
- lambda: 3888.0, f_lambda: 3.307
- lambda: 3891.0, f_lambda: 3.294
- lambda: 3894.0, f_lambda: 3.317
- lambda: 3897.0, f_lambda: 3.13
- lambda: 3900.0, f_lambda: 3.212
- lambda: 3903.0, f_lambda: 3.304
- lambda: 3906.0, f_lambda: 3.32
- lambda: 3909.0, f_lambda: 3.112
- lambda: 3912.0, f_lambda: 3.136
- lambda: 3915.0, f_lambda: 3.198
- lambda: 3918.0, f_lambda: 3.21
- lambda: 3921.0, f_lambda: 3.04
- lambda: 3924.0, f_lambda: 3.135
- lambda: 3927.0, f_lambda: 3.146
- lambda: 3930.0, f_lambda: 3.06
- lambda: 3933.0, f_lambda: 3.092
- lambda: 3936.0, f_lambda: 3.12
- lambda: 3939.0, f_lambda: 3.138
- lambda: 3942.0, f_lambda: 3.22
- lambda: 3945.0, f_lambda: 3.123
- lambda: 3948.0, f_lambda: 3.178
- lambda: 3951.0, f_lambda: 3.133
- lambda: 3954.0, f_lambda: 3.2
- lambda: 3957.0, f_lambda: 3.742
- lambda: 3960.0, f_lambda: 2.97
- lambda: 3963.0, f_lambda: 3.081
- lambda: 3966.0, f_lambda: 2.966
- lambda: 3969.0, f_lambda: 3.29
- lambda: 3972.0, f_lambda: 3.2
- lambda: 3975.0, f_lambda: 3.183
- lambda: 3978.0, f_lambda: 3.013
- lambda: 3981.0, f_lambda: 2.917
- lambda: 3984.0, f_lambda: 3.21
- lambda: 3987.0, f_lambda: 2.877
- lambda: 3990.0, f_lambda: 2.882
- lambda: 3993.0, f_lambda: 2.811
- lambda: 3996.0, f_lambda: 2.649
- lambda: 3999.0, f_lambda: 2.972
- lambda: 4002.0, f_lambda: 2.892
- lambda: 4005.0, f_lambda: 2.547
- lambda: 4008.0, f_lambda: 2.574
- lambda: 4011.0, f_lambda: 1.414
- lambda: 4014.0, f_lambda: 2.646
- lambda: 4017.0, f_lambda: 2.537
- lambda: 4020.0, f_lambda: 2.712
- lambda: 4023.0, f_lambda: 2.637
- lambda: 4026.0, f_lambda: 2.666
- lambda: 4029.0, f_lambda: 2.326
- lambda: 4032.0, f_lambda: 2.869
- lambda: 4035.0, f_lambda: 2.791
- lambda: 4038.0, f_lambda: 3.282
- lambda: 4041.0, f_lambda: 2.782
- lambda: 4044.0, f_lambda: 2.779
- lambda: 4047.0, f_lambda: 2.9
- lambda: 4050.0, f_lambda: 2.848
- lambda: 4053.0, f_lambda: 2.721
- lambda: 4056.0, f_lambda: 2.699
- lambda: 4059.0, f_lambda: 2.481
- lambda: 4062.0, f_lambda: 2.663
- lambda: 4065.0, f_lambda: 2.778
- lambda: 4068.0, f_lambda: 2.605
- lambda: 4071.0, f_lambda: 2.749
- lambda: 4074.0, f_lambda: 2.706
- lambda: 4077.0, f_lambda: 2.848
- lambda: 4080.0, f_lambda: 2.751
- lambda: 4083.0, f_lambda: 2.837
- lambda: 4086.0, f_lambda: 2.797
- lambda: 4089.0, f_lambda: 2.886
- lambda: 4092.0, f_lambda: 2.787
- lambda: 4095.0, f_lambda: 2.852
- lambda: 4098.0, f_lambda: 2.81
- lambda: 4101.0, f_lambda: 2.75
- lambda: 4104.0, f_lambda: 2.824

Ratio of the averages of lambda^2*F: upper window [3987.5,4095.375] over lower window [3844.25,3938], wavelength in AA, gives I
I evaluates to 0.89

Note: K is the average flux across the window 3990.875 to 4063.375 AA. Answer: 2.68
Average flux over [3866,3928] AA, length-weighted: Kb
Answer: 3.28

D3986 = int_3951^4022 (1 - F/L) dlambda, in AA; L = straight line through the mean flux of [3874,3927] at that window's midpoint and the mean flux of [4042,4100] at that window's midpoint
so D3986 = 2.9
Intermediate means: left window 3.25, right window 2.76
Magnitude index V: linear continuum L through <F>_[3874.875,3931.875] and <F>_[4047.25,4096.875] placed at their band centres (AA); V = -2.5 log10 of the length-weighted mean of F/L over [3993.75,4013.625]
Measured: 0.168 mag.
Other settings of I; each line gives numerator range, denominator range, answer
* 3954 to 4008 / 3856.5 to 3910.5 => 0.94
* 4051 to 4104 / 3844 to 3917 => 0.91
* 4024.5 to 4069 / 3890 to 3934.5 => 0.92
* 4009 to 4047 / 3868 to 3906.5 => 0.84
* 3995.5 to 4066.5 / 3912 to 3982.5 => 0.89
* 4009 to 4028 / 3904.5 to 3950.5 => 0.81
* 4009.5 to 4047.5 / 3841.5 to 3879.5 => 0.83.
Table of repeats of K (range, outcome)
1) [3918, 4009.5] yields 3.05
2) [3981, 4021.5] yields 2.68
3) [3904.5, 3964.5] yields 3.17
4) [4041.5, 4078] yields 2.73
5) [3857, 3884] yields 3.45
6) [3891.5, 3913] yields 3.22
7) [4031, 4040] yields 2.98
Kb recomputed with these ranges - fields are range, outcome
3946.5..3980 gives 3.17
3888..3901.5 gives 3.25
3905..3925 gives 3.16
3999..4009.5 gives 2.71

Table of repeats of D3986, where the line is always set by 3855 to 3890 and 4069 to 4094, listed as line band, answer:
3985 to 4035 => 6.2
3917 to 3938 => 0.9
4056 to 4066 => 0.7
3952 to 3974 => -0.4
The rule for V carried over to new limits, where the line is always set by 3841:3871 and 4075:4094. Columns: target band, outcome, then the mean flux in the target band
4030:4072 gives 0.05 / 2.78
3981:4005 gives 0.07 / 2.88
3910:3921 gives 0.04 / 3.16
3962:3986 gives 0.01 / 3.1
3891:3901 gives 0.04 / 3.23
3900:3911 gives 0.03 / 3.24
